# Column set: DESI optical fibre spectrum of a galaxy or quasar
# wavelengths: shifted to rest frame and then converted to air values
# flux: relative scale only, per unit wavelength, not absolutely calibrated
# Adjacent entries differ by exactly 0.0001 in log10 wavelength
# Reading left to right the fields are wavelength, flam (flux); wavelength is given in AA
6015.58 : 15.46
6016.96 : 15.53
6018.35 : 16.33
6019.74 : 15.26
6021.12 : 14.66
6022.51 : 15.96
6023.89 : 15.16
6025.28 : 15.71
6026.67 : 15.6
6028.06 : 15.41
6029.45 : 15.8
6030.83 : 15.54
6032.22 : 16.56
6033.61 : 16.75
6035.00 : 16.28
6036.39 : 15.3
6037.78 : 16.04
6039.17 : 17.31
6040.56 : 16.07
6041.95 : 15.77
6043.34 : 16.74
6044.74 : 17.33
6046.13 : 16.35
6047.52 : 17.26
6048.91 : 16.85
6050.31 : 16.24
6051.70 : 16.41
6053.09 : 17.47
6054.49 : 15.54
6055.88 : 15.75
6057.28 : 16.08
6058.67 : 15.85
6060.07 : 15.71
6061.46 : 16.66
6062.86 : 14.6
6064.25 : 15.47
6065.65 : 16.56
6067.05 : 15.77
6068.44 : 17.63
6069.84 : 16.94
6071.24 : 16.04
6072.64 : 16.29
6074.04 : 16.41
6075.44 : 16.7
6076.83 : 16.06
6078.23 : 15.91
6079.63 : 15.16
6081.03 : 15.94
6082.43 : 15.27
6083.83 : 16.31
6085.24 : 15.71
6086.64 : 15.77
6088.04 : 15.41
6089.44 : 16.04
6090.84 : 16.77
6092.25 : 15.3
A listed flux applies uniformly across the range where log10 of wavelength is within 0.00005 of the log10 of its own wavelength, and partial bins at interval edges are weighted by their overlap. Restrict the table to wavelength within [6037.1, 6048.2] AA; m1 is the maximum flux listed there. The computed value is 17.33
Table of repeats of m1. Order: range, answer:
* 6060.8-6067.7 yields 16.66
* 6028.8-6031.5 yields 15.8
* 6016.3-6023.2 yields 16.33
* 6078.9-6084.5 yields 16.31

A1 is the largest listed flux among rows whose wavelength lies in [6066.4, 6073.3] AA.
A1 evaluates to 17.63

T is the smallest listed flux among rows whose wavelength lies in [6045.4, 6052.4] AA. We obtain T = 16.24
